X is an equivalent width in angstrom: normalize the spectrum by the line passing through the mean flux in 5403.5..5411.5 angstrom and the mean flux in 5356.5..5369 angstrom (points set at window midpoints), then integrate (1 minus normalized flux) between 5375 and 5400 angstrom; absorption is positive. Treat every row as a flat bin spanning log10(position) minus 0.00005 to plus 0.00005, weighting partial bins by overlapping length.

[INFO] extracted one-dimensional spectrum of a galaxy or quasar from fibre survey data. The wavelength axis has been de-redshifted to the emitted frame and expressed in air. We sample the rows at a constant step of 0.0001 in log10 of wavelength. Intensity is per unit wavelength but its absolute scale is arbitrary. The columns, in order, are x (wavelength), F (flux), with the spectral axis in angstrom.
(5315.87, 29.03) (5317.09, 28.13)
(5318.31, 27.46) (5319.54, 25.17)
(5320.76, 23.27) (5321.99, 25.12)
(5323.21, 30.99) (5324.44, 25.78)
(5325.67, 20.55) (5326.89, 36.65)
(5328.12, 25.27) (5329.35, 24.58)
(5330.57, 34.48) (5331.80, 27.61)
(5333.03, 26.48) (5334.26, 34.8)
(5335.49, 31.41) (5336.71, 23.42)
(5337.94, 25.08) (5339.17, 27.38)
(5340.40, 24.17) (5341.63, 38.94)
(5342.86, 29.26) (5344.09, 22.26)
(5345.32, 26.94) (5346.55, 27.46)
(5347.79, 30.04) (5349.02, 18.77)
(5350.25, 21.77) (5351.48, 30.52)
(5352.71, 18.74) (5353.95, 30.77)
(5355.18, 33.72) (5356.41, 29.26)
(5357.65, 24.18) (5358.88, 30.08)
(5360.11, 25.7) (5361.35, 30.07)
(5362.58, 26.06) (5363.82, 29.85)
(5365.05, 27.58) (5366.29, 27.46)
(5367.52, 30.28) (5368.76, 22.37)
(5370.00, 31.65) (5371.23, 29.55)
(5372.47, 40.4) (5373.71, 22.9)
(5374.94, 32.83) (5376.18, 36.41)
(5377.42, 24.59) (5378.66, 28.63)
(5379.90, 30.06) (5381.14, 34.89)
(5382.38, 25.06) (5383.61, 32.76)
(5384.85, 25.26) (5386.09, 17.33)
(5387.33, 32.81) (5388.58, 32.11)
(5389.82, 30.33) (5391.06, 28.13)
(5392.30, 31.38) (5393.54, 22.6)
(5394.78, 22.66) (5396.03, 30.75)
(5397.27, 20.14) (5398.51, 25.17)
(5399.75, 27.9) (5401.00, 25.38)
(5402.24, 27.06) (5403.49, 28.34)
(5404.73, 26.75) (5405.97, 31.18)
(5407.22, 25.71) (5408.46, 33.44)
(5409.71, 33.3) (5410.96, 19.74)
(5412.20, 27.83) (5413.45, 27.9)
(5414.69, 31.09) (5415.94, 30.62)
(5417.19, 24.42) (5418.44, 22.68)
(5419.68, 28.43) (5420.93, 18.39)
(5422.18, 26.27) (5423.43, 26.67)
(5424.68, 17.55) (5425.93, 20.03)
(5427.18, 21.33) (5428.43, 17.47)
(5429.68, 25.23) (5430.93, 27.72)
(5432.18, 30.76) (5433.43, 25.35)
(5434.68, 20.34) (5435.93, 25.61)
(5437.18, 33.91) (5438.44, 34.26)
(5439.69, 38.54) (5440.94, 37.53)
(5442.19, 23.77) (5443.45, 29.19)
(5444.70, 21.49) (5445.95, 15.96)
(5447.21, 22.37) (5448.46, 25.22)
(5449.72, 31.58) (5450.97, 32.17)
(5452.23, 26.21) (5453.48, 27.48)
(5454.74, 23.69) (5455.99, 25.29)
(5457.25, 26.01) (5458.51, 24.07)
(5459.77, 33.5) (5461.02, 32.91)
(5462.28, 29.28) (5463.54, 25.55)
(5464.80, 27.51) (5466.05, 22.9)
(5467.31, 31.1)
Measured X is 0.0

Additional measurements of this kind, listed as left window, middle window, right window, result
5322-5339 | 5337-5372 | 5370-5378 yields 2.7 angstrom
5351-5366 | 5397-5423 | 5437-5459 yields 0.9 angstrom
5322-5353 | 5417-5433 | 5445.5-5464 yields 2.0 angstrom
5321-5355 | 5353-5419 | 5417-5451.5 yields -3.9 angstrom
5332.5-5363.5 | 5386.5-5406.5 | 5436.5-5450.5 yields 0.4 angstrom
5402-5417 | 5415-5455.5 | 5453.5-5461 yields 2.5 angstrom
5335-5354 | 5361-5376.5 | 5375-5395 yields -1.0 angstrom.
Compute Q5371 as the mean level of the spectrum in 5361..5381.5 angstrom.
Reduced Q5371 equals 29.7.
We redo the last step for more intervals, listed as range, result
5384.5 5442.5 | 26.9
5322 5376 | 28.1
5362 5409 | 28.4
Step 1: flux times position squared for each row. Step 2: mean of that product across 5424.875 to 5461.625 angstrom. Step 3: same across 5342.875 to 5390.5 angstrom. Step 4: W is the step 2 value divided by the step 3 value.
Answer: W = 1.0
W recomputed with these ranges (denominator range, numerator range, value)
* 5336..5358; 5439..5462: 1.07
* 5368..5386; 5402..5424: 0.94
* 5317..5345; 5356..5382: 1.07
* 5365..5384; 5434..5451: 0.96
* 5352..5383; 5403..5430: 0.90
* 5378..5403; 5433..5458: 1.01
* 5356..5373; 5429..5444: 1.04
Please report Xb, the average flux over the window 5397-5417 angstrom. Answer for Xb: 27.7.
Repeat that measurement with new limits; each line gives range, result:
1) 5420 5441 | 26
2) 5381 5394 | 28.3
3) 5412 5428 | 24.7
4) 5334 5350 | 27.4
